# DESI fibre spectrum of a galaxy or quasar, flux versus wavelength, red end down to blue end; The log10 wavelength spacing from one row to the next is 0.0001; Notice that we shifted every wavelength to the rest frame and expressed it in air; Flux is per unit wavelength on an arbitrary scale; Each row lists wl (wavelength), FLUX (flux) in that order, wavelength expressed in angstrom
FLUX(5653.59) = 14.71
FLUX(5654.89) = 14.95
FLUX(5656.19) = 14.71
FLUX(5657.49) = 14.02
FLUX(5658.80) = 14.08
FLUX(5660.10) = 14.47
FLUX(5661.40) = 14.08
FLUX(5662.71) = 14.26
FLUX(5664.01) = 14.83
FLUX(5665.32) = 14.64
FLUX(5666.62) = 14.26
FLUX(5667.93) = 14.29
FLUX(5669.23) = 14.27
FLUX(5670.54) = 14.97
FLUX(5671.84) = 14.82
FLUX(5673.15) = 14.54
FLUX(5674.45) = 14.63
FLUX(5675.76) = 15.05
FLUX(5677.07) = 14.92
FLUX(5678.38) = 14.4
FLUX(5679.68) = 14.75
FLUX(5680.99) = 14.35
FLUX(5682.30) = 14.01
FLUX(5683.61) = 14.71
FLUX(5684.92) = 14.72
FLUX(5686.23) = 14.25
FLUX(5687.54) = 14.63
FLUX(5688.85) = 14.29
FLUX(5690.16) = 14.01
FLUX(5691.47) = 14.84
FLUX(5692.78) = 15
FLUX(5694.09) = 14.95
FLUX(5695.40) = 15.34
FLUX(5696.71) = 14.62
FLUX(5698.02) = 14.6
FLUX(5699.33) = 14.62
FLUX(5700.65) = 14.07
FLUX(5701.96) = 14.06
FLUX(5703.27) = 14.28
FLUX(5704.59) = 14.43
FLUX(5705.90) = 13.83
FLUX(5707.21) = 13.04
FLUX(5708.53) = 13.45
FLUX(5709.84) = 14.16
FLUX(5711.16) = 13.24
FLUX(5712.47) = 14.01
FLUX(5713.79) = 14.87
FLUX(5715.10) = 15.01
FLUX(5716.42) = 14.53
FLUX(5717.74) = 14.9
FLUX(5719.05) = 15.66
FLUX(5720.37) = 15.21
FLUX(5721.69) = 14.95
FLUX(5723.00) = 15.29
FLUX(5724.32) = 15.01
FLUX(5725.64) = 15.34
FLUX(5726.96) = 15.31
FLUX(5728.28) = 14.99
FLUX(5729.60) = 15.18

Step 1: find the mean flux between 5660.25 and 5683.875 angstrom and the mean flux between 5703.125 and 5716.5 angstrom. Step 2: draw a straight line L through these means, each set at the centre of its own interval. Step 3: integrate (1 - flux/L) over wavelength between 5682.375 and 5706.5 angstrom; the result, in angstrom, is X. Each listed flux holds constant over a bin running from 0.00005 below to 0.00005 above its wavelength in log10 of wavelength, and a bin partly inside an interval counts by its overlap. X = -0.4 angstrom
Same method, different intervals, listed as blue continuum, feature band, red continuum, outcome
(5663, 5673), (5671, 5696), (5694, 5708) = -0.3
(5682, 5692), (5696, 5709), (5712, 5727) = 0.5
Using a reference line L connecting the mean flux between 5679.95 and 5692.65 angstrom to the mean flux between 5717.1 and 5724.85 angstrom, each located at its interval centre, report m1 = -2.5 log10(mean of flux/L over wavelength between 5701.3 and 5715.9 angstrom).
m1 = 0.07 mag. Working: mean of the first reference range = 14.4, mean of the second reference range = 15.2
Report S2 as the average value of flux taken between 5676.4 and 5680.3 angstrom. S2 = 14.7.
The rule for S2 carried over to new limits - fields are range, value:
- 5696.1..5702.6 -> 14.4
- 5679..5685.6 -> 14.5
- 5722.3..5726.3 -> 15.2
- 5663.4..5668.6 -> 14.5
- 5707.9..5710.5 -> 13.8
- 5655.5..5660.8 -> 14.3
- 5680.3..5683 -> 14.2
